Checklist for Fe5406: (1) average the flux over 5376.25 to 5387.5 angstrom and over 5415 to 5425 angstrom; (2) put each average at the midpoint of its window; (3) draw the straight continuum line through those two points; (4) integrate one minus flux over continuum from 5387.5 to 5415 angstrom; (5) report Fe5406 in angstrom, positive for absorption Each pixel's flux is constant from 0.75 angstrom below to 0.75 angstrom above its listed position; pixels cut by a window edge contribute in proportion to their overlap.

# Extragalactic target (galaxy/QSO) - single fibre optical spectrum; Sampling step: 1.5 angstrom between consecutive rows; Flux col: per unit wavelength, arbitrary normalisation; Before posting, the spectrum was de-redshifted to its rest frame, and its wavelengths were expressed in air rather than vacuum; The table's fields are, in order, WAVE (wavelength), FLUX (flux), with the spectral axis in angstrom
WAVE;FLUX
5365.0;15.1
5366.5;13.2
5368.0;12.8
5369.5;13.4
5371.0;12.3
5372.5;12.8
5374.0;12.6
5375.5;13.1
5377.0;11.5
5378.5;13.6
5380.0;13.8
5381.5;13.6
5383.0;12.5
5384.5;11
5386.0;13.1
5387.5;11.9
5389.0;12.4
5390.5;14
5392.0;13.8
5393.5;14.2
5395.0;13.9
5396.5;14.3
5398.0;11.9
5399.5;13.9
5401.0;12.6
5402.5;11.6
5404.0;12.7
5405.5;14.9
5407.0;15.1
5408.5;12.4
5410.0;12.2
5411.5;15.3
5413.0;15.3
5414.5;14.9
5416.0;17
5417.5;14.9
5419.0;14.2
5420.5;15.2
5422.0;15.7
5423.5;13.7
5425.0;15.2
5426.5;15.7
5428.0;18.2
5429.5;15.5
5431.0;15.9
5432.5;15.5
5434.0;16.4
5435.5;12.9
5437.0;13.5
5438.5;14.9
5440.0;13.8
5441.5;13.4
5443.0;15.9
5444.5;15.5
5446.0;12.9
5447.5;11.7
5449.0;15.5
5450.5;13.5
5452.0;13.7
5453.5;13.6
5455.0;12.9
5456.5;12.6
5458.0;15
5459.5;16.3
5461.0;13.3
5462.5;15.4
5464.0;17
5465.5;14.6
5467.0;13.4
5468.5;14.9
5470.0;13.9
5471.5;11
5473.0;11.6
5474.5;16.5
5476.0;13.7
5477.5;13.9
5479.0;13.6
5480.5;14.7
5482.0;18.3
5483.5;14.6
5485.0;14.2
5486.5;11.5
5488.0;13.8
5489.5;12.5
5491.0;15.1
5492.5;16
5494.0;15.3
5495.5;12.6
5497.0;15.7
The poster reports 0.7 angstrom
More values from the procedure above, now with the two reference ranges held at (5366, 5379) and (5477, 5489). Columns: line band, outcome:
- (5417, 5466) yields -3.37 angstrom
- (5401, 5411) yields 0.06 angstrom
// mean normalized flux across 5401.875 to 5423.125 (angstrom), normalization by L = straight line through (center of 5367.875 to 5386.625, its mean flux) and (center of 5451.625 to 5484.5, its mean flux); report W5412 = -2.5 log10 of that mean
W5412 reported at -0.08 mag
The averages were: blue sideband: 12.8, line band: 14.4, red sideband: 14.3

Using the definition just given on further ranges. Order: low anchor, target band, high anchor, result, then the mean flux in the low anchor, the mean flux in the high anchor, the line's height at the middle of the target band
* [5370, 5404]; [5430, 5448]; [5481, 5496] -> -0.06 mag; 12.9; 14.4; 13.7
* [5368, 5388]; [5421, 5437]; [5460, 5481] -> -0.14 mag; 12.7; 14.1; 13.5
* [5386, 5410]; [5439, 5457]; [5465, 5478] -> -0.02 mag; 13.3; 13.7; 13.6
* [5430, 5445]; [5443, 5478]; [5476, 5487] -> 0.04 mag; 14.8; 14.4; 14.6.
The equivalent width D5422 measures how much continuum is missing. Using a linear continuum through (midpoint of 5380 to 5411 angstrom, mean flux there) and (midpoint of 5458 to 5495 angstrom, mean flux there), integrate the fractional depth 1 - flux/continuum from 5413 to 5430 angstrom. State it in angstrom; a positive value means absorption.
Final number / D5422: -2.4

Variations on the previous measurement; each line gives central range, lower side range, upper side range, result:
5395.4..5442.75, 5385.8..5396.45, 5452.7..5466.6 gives -2.16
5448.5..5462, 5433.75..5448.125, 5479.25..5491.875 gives 0.08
